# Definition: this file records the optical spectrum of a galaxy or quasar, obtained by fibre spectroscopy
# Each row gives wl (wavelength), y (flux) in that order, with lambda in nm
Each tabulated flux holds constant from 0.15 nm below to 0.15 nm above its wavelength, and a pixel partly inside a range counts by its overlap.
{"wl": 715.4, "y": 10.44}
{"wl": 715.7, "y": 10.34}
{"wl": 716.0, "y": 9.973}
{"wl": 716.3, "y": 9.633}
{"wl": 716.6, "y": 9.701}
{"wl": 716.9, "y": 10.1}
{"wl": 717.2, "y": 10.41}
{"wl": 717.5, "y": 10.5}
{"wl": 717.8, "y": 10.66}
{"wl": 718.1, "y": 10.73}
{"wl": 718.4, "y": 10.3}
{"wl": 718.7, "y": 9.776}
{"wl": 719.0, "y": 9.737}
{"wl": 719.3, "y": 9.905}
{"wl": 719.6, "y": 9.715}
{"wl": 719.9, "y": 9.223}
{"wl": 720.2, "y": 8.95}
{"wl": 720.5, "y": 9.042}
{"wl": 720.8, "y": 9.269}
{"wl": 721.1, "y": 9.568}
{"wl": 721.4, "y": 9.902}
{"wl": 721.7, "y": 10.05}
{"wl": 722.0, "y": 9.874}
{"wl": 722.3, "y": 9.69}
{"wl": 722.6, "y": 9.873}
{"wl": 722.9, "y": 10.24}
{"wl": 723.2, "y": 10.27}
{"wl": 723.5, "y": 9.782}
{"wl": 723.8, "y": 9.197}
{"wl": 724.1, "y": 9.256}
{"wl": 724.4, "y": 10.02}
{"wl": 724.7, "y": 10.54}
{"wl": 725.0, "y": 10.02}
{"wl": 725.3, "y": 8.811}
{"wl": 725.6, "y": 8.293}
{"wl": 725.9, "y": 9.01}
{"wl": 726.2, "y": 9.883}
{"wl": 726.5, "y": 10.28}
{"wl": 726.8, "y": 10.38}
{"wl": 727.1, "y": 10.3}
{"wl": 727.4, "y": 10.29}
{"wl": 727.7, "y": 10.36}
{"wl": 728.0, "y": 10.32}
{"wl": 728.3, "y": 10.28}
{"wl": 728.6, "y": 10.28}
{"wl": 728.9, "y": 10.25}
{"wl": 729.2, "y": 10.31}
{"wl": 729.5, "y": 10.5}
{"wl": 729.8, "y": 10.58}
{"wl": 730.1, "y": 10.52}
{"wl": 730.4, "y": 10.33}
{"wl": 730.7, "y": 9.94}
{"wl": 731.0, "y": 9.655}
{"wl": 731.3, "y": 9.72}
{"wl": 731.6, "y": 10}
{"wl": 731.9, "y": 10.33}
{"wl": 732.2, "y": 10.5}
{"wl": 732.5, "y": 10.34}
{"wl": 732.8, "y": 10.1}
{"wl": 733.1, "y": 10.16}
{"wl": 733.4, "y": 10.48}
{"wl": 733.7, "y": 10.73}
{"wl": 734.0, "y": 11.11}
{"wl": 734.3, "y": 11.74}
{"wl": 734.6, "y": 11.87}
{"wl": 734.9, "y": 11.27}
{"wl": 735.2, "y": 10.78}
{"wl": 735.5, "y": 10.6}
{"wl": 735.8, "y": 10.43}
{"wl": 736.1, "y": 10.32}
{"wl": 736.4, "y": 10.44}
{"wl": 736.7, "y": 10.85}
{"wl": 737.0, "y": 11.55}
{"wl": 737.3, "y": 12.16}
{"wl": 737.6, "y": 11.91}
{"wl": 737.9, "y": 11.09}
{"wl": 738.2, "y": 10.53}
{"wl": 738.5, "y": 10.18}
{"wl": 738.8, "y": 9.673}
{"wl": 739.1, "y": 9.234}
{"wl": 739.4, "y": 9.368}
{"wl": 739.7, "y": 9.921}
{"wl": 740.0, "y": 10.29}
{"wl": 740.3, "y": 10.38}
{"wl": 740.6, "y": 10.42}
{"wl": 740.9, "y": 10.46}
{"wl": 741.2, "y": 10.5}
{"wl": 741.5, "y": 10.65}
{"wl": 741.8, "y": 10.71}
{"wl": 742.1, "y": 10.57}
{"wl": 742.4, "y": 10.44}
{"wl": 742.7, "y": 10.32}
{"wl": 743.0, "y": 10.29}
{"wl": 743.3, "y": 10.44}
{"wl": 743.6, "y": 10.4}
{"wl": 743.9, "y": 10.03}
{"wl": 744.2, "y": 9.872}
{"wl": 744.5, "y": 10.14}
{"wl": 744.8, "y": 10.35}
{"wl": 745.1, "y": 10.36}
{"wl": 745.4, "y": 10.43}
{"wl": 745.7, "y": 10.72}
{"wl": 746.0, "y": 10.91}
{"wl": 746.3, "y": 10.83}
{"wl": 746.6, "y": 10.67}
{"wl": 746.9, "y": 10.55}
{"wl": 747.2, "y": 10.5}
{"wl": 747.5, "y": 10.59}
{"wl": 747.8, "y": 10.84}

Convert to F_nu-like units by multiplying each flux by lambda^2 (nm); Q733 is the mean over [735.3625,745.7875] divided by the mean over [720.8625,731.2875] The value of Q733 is 1.09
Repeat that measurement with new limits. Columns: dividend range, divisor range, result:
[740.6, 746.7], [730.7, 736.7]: 1.02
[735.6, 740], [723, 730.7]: 1.09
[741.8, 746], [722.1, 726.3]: 1.14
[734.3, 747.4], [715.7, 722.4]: 1.14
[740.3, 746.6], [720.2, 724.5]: 1.14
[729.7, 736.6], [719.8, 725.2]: 1.12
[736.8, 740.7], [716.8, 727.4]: 1.12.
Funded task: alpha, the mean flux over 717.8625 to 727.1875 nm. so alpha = 9.74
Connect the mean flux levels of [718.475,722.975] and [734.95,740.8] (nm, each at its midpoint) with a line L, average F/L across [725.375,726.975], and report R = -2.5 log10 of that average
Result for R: 0.04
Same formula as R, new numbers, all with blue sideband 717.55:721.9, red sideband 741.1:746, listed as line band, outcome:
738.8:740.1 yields 0.068 mag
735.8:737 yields -0.045 mag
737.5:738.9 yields -0.042 mag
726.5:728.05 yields -0.036 mag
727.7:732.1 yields -0.018 mag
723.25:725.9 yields 0.047 mag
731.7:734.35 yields -0.044 mag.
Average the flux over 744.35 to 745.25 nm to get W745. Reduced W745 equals 10.3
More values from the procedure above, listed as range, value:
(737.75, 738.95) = 10.4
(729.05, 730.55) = 10.4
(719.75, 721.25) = 9.21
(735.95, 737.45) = 11.1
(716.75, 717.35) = 10.3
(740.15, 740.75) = 10.4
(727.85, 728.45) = 10.3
